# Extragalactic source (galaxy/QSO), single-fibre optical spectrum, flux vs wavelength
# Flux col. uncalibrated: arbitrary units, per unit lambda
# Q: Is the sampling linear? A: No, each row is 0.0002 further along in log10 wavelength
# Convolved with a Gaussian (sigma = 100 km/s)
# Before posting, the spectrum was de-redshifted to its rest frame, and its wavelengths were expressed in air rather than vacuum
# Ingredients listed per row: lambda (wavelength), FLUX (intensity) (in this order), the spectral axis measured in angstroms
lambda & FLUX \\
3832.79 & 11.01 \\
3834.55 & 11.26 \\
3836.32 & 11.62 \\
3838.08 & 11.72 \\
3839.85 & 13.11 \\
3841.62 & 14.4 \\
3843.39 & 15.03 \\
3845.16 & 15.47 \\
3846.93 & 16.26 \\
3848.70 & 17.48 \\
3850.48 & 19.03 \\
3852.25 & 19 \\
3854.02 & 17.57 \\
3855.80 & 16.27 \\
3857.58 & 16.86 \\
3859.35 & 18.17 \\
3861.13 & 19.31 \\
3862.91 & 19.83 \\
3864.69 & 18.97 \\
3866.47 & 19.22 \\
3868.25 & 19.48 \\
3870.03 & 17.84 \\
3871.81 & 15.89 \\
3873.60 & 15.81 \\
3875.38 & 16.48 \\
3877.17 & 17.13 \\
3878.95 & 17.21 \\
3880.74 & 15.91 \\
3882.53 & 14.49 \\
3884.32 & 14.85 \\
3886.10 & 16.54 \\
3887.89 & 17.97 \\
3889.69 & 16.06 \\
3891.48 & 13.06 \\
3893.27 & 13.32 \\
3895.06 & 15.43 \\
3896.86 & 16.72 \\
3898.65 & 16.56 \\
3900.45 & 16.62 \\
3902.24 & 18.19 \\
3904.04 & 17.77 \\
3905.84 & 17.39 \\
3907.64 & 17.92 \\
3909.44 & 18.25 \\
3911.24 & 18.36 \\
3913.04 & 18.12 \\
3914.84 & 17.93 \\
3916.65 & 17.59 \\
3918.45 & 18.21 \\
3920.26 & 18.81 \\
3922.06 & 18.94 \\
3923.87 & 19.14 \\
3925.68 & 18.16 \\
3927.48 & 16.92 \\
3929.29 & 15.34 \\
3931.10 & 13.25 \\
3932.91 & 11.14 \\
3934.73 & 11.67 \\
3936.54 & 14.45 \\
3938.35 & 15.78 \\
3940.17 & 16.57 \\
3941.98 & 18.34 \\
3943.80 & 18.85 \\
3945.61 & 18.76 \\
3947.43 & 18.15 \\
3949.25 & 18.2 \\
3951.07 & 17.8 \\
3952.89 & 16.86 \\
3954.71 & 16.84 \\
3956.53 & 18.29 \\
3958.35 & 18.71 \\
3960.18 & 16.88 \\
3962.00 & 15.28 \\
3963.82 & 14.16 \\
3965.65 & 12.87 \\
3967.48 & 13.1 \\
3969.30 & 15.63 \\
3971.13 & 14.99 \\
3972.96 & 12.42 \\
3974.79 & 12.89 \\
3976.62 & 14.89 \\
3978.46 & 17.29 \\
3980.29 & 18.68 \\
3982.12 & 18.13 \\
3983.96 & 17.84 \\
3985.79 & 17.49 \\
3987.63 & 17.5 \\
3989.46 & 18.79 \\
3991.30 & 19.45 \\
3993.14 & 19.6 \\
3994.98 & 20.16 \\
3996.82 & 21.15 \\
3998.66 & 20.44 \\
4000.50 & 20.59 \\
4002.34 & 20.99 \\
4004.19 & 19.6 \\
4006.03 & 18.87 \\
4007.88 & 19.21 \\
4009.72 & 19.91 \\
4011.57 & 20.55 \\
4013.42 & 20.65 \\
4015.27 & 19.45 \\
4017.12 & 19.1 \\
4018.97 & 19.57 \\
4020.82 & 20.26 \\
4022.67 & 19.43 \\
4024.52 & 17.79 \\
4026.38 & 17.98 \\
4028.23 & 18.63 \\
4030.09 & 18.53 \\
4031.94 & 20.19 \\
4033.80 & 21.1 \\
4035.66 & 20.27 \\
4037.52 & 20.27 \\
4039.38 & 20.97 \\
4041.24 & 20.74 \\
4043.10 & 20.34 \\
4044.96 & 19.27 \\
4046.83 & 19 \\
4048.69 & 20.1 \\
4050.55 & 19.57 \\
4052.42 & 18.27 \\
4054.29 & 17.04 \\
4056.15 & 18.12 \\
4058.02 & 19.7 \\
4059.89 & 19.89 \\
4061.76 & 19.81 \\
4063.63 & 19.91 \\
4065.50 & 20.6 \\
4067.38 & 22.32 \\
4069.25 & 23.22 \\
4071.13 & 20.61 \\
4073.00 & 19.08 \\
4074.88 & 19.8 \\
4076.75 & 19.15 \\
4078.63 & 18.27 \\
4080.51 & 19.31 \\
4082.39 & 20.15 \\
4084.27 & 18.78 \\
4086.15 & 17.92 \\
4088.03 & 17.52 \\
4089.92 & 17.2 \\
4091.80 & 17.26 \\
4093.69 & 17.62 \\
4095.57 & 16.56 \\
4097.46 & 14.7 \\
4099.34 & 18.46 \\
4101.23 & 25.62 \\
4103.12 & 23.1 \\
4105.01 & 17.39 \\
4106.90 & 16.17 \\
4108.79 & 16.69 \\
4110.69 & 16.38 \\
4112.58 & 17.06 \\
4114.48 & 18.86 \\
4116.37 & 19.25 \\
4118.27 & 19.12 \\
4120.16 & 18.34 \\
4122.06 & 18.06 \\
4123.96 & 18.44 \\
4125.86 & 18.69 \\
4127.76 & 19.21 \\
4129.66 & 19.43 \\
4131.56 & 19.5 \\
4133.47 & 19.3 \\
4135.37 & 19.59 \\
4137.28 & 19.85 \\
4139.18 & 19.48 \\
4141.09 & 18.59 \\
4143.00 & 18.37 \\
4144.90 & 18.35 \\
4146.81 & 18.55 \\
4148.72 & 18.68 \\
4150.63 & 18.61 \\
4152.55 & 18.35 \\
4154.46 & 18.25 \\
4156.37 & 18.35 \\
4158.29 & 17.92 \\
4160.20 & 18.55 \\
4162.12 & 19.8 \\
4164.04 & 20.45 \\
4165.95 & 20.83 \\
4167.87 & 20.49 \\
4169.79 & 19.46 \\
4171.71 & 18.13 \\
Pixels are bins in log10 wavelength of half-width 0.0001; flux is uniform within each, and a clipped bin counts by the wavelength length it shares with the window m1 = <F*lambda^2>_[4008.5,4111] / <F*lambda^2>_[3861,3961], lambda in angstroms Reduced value 1.2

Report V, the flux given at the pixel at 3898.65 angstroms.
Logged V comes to 16.56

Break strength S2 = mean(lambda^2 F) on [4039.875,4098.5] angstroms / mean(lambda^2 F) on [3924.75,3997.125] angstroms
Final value 1.22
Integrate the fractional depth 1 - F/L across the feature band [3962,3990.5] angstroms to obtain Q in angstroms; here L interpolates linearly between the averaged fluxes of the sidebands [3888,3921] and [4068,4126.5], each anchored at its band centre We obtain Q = 3.0 angstroms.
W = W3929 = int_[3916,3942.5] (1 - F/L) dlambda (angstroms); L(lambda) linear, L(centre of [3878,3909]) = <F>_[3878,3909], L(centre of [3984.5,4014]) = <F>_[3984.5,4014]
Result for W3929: 1.8 angstroms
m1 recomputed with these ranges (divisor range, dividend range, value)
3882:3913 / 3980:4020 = 1.24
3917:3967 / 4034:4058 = 1.24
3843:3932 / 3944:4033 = 1.11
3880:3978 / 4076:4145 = 1.25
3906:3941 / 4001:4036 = 1.23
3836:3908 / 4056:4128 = 1.28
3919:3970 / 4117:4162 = 1.26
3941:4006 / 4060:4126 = 1.15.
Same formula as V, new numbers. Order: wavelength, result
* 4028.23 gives 18.63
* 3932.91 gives 11.14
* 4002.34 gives 20.99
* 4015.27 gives 19.45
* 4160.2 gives 18.55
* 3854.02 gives 17.57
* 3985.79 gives 17.49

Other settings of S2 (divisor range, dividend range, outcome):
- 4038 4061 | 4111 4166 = 1.01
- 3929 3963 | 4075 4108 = 1.22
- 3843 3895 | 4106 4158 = 1.25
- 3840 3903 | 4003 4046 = 1.27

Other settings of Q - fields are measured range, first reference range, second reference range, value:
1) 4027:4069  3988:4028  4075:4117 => -1.6 angstroms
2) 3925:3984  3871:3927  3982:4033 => 7.1 angstroms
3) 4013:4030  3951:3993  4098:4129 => -1.9 angstroms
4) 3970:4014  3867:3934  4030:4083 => 0.5 angstroms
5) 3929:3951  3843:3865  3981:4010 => 3.2 angstroms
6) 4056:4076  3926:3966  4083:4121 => -2.9 angstroms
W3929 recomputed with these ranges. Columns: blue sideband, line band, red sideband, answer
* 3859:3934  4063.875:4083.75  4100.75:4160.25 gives -2.0 angstroms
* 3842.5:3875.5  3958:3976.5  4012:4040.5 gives 4.2 angstroms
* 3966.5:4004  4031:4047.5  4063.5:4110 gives -1.7 angstroms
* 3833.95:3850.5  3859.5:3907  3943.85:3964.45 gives -4.4 angstroms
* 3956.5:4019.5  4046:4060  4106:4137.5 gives -0.6 angstroms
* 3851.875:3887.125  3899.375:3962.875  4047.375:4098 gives 2.5 angstroms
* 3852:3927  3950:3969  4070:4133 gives 1.8 angstroms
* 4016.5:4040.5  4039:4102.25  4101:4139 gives -0.2 angstroms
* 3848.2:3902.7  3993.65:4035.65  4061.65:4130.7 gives -3.6 angstroms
